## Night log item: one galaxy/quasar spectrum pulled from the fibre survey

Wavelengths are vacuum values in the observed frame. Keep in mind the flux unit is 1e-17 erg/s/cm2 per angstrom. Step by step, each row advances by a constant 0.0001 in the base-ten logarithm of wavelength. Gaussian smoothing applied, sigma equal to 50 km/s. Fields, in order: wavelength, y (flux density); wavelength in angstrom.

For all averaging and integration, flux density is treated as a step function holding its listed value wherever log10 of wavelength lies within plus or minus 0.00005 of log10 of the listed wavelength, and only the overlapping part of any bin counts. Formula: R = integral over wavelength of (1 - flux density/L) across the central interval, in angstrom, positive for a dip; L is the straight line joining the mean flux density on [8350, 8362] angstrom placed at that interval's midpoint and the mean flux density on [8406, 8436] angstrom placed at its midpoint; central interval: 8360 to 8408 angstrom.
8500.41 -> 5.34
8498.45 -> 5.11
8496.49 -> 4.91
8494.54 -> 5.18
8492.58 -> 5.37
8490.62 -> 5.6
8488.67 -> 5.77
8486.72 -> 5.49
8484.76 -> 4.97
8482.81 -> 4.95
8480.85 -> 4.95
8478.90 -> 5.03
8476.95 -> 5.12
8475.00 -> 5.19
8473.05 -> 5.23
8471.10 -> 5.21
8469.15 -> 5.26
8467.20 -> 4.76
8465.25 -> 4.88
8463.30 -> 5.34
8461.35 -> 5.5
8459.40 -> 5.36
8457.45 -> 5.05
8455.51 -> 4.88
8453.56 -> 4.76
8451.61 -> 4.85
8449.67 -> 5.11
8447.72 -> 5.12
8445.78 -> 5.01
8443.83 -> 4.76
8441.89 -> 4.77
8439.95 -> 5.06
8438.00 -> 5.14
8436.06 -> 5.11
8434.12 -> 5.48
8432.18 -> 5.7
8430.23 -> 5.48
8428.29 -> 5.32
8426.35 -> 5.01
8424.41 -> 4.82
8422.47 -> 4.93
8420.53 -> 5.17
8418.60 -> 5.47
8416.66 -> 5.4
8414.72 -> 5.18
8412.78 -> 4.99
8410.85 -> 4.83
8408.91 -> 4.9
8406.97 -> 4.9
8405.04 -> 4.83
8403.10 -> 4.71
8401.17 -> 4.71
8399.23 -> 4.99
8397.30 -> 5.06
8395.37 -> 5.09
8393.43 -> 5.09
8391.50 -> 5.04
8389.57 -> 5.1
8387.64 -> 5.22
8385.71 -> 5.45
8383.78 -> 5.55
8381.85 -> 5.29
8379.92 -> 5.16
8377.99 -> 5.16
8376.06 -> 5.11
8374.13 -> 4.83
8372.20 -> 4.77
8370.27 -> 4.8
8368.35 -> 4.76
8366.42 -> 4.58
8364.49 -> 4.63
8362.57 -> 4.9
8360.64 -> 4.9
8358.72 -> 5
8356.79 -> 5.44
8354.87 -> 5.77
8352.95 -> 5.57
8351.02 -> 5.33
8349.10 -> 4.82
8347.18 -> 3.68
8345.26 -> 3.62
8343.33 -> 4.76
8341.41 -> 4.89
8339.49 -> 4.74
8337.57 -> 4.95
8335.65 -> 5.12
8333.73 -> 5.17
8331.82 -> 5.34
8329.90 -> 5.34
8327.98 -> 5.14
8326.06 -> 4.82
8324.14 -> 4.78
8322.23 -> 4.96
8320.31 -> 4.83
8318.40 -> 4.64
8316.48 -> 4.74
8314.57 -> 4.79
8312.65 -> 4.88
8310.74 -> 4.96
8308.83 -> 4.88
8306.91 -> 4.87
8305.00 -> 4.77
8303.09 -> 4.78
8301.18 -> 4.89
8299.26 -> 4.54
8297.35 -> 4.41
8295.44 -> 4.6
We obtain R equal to 2.4 angstrom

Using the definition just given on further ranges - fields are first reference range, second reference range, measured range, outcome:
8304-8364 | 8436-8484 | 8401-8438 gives -0.75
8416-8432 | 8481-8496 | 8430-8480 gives 1.34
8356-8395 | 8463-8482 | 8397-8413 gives 0.59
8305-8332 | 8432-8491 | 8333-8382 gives 0.62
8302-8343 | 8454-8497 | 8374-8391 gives -0.67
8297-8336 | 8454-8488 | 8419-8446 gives -0.36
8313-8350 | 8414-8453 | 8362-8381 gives 0.23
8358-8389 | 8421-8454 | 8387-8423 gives 0.12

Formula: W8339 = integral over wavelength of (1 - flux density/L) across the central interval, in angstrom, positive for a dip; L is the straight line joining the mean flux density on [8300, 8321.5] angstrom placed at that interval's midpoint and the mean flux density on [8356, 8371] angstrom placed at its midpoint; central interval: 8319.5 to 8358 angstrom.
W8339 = -0.9 angstrom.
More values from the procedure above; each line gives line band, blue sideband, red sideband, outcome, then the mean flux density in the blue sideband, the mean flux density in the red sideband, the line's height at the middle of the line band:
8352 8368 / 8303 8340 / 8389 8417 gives -0.4 angstrom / 4.93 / 4.98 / 4.95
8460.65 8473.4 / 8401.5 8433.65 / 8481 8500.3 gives 0.1 angstrom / 5.1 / 5.25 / 5.2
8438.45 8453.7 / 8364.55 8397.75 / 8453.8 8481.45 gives 0.5 angstrom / 5.05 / 5.12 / 5.1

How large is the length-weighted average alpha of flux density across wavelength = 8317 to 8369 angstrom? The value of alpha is 4.91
